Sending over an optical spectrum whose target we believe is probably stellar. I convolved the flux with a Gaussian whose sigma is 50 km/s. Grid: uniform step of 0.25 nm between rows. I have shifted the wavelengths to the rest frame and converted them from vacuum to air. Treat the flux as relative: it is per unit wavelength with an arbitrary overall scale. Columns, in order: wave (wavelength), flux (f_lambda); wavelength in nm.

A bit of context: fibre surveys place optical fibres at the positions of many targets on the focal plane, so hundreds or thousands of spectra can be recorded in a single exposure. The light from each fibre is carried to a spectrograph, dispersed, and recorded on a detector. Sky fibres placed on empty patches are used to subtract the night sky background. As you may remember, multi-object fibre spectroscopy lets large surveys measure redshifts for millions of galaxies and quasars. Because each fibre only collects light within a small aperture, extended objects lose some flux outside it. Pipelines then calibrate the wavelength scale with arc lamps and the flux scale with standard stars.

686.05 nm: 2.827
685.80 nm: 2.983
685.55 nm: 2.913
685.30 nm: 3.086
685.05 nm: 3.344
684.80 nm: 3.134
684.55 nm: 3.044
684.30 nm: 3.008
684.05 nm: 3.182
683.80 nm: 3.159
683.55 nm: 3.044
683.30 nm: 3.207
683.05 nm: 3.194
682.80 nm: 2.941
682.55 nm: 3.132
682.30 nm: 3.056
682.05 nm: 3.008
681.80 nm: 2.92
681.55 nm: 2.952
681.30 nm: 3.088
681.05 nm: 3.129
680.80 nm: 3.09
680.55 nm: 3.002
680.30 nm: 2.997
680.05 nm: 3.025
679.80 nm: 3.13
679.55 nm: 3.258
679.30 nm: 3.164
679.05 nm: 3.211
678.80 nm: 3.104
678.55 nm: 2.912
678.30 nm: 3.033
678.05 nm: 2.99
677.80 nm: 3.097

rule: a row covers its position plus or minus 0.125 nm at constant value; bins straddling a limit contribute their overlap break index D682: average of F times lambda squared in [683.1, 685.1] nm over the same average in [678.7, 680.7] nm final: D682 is 1.0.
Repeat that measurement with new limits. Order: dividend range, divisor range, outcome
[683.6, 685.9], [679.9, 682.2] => 1.03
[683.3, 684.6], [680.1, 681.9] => 1.03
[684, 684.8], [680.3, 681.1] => 1.02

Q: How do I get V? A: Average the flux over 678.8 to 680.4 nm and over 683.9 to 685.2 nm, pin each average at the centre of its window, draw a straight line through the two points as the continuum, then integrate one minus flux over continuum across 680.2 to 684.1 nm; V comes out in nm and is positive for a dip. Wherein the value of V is 0.09 nm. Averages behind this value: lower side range 3.13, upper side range 3.14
